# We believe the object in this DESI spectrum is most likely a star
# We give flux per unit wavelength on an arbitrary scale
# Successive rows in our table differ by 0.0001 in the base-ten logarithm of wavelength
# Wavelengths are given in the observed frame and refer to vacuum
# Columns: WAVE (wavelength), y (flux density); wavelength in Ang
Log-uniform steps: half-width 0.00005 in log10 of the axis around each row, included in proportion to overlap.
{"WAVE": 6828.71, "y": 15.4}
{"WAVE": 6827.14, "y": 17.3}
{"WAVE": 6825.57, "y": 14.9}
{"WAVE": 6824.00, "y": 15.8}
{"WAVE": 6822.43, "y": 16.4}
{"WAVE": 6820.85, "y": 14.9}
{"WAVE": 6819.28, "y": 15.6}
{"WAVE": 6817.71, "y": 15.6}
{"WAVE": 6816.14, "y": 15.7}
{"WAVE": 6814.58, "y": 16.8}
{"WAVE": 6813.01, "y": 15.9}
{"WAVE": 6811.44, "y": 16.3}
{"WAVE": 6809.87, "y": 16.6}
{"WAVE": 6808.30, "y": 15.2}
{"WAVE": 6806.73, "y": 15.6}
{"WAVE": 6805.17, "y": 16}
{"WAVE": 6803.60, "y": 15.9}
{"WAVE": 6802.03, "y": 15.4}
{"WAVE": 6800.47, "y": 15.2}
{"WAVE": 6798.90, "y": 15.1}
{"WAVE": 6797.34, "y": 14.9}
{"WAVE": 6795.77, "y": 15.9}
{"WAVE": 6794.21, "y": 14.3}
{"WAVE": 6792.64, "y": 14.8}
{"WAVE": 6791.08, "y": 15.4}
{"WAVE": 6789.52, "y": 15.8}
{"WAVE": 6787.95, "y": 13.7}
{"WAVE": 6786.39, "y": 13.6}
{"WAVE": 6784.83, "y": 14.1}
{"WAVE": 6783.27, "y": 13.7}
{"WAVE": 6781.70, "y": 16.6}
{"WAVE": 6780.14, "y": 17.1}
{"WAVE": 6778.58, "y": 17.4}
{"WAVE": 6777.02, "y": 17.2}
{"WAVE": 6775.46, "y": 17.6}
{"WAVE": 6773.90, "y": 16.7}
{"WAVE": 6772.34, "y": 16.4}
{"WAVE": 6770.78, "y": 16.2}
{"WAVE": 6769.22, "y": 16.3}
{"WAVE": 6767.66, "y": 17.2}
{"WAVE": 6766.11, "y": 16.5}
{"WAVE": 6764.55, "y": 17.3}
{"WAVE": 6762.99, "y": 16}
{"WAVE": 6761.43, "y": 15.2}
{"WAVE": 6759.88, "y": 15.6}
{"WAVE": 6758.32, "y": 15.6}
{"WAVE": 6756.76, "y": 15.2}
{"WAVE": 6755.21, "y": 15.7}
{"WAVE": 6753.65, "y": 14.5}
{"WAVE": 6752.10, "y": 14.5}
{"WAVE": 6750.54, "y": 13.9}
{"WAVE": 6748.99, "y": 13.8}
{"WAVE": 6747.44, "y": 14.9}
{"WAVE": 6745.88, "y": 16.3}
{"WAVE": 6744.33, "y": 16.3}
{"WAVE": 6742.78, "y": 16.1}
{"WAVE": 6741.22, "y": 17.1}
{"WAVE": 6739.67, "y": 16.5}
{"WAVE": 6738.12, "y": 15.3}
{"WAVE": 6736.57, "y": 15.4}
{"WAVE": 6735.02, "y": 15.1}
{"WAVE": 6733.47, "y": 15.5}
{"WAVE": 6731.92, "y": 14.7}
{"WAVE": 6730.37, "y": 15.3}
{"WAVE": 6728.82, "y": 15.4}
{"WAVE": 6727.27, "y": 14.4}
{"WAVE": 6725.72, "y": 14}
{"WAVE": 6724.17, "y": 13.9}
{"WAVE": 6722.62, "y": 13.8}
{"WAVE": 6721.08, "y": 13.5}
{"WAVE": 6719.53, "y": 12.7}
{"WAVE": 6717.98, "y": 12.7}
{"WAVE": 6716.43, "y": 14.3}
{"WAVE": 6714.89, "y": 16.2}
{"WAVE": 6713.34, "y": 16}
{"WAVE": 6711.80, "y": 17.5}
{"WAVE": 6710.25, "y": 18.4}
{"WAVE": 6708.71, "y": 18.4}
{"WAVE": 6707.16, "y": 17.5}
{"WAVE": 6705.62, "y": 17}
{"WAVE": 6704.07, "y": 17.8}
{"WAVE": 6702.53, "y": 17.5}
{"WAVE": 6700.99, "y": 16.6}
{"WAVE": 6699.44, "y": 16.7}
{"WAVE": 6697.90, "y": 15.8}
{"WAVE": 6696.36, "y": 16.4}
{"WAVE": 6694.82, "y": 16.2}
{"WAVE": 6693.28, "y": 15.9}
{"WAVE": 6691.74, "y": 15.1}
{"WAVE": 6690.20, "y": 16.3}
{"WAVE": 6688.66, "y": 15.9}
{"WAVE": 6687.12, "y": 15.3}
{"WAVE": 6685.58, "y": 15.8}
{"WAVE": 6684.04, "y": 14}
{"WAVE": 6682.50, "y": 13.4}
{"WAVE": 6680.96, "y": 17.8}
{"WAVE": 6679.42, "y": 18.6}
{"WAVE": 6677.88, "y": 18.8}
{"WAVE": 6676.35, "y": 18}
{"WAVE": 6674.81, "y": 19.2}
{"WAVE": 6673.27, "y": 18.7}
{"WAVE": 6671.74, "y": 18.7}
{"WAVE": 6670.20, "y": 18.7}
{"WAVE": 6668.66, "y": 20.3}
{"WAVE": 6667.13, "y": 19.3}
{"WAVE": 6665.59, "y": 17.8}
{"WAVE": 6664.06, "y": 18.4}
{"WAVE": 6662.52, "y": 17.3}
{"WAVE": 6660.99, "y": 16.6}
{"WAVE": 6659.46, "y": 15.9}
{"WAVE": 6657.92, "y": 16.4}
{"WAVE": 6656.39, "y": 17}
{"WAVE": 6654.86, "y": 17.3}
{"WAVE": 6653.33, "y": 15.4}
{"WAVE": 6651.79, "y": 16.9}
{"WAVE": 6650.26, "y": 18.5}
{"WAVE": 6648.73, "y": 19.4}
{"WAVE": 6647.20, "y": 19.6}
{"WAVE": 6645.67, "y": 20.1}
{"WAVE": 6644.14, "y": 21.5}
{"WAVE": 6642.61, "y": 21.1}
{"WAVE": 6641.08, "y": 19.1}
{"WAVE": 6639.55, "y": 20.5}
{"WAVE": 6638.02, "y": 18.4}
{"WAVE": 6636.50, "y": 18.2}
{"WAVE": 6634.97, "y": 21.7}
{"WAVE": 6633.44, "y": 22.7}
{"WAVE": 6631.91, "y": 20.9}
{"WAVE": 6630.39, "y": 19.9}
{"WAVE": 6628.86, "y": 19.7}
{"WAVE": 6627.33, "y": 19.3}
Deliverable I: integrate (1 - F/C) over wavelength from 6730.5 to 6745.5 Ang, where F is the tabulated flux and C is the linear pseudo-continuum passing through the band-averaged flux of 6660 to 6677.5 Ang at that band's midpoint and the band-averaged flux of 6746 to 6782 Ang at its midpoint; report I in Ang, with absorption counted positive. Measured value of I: 0.8 Ang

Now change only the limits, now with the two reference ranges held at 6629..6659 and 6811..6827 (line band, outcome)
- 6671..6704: 2.9 Ang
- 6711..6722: 1.9 Ang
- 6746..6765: 2.1 Ang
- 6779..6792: 1.1 Ang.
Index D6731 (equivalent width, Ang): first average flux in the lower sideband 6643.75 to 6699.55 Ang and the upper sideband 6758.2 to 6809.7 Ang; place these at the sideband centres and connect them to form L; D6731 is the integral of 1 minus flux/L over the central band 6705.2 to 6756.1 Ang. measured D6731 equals 3.6 Ang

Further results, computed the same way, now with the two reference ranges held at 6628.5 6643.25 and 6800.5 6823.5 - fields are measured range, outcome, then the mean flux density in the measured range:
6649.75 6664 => 2.1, 16.9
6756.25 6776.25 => 0.8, 16.3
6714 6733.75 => 4.1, 14.3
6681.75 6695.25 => 2.6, 15.3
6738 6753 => 1.7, 15.5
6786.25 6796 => 0.9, 14.8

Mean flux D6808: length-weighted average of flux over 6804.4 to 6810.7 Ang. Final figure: 15.9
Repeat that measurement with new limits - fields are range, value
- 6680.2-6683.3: 15.6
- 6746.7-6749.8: 14.4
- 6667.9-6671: 19.4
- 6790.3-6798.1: 15.1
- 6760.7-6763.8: 15.6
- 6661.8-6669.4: 18.6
